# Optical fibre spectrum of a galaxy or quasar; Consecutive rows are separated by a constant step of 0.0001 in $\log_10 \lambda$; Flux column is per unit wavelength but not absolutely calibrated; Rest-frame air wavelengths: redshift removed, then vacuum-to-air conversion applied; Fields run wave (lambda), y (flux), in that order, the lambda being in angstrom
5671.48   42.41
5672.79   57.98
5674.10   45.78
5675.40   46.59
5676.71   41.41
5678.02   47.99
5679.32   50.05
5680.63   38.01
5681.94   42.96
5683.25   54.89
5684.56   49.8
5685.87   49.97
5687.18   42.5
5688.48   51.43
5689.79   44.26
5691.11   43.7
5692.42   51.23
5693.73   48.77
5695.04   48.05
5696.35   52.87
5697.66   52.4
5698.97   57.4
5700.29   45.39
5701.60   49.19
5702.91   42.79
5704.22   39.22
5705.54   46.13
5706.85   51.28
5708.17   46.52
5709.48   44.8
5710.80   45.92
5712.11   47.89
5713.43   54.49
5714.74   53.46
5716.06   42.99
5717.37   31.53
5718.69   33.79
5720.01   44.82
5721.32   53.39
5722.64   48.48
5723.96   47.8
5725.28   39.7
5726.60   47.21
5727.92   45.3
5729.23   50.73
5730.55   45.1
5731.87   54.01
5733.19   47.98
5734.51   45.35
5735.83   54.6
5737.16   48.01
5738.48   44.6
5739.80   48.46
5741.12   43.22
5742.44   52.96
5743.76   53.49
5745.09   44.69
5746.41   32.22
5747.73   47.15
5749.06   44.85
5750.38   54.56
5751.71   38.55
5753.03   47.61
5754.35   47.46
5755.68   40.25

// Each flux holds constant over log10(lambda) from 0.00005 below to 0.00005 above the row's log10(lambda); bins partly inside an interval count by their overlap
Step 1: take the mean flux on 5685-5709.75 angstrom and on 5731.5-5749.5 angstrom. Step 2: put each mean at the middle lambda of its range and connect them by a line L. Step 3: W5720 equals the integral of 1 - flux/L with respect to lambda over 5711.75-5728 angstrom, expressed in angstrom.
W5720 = 0.7 angstrom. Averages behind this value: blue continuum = 47.9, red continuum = 47.2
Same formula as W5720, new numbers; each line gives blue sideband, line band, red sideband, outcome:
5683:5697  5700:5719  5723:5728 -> 0.6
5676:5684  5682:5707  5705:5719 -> -1.4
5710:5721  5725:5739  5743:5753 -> -0.9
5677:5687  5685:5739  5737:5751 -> -0.3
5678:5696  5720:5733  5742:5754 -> -0.3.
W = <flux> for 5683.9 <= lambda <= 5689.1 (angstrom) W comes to 48.5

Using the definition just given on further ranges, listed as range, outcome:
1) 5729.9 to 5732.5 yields 49.5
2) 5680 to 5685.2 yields 46.4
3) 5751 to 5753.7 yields 43.3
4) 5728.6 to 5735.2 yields 48.7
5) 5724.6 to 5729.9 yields 45.8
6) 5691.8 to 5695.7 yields 49.4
